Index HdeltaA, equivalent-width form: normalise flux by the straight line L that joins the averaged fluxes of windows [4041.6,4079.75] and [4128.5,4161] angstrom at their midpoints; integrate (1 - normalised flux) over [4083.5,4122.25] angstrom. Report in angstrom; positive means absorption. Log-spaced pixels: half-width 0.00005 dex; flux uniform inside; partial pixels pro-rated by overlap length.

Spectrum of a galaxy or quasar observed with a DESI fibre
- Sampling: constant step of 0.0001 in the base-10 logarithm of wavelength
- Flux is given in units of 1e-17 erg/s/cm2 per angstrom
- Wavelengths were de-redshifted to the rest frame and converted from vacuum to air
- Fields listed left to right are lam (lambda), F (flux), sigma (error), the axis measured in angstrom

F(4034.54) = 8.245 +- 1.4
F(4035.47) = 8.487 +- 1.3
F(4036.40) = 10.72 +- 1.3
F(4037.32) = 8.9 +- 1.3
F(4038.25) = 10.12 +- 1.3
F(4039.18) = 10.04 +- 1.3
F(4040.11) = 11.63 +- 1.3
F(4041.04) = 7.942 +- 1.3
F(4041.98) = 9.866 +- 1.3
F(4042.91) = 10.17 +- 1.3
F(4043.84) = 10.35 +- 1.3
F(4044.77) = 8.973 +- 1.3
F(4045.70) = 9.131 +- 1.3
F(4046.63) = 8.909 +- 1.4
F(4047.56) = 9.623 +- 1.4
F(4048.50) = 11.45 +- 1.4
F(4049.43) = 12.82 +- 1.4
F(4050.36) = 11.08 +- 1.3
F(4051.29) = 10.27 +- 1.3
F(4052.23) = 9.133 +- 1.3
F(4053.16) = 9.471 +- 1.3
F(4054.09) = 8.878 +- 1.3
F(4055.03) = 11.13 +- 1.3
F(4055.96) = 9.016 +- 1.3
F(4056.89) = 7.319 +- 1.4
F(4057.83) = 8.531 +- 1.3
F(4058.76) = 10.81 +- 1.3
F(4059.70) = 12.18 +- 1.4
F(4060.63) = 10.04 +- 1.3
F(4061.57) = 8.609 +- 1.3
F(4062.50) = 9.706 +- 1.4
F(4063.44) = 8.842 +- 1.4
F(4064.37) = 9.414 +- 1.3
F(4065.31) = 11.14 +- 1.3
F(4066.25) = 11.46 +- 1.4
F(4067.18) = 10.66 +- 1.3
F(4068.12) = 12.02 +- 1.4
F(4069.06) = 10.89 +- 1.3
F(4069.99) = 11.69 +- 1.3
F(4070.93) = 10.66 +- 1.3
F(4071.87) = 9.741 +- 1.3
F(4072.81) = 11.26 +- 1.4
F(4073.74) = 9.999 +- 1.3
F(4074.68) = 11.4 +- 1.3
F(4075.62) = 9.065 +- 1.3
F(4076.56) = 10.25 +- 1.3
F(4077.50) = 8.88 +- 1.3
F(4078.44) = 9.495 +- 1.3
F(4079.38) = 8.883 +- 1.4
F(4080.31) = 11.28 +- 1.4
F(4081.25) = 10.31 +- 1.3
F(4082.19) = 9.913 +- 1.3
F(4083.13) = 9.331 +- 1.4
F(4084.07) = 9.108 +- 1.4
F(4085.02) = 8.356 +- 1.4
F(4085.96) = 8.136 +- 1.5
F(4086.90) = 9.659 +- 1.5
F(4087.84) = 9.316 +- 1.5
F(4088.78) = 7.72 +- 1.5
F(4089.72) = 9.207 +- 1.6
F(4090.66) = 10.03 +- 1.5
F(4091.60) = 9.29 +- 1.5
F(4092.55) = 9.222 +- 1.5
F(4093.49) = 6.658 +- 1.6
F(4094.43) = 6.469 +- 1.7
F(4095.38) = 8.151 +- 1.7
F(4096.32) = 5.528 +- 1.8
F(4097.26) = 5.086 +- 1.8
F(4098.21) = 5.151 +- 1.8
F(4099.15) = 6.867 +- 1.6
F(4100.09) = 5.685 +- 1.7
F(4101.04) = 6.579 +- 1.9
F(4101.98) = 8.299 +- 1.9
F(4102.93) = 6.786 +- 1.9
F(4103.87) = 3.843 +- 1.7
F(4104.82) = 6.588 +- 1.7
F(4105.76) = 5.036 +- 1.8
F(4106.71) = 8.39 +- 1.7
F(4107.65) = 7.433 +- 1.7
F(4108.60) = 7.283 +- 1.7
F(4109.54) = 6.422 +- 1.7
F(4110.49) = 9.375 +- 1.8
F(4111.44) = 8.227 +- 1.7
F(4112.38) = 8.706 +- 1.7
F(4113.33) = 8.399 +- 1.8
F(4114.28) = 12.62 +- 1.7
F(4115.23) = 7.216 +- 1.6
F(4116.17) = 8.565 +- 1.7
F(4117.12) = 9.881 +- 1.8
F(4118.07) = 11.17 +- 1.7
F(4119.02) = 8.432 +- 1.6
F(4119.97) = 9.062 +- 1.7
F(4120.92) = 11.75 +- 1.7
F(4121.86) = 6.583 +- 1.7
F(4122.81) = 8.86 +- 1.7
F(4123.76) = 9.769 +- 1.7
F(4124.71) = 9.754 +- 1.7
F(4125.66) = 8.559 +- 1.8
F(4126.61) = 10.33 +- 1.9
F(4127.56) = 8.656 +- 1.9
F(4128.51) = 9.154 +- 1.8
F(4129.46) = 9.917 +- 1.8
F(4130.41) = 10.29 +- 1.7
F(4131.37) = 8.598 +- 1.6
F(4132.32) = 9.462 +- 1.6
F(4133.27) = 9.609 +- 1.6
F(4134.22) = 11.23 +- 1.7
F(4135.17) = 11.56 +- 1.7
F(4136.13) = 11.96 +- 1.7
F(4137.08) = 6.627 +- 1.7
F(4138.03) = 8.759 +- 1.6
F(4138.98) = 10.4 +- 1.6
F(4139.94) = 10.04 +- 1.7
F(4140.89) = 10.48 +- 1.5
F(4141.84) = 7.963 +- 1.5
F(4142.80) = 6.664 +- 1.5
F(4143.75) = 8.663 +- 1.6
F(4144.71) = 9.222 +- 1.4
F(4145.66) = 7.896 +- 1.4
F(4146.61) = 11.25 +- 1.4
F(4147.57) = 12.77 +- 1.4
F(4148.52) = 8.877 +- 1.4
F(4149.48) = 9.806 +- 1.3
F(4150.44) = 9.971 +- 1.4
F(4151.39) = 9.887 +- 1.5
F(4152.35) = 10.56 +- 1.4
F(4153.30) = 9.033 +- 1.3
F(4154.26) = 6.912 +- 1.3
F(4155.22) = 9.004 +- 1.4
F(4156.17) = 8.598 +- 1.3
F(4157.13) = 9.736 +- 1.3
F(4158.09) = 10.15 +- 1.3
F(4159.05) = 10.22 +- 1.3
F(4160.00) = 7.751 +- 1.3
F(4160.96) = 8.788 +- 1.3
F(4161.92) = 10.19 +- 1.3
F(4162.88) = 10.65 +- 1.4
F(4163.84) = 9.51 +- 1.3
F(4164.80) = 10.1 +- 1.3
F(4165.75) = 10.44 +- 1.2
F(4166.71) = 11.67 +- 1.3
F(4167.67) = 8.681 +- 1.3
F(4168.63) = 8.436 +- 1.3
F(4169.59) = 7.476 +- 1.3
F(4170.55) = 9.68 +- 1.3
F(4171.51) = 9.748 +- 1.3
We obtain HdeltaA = 7.20 angstrom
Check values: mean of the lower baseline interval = 10.1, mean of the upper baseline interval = 9.49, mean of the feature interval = 7.97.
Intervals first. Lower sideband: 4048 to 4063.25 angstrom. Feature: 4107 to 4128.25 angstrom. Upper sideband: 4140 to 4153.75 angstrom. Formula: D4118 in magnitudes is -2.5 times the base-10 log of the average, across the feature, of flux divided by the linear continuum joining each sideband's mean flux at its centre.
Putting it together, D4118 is 0.08 mag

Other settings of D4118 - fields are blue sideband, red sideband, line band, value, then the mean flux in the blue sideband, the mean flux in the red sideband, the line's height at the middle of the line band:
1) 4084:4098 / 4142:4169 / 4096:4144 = 0.03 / 8.04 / 9.47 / 8.68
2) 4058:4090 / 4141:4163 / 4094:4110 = 0.45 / 9.97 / 9.33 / 9.74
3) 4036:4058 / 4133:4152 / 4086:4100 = 0.26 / 9.83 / 9.69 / 9.76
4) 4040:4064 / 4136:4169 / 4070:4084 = -0.04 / 9.81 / 9.46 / 9.72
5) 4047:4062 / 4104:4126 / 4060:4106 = 0.06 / 10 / 8.54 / 9.32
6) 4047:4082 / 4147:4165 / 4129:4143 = 0.01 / 10.2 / 9.6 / 9.73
